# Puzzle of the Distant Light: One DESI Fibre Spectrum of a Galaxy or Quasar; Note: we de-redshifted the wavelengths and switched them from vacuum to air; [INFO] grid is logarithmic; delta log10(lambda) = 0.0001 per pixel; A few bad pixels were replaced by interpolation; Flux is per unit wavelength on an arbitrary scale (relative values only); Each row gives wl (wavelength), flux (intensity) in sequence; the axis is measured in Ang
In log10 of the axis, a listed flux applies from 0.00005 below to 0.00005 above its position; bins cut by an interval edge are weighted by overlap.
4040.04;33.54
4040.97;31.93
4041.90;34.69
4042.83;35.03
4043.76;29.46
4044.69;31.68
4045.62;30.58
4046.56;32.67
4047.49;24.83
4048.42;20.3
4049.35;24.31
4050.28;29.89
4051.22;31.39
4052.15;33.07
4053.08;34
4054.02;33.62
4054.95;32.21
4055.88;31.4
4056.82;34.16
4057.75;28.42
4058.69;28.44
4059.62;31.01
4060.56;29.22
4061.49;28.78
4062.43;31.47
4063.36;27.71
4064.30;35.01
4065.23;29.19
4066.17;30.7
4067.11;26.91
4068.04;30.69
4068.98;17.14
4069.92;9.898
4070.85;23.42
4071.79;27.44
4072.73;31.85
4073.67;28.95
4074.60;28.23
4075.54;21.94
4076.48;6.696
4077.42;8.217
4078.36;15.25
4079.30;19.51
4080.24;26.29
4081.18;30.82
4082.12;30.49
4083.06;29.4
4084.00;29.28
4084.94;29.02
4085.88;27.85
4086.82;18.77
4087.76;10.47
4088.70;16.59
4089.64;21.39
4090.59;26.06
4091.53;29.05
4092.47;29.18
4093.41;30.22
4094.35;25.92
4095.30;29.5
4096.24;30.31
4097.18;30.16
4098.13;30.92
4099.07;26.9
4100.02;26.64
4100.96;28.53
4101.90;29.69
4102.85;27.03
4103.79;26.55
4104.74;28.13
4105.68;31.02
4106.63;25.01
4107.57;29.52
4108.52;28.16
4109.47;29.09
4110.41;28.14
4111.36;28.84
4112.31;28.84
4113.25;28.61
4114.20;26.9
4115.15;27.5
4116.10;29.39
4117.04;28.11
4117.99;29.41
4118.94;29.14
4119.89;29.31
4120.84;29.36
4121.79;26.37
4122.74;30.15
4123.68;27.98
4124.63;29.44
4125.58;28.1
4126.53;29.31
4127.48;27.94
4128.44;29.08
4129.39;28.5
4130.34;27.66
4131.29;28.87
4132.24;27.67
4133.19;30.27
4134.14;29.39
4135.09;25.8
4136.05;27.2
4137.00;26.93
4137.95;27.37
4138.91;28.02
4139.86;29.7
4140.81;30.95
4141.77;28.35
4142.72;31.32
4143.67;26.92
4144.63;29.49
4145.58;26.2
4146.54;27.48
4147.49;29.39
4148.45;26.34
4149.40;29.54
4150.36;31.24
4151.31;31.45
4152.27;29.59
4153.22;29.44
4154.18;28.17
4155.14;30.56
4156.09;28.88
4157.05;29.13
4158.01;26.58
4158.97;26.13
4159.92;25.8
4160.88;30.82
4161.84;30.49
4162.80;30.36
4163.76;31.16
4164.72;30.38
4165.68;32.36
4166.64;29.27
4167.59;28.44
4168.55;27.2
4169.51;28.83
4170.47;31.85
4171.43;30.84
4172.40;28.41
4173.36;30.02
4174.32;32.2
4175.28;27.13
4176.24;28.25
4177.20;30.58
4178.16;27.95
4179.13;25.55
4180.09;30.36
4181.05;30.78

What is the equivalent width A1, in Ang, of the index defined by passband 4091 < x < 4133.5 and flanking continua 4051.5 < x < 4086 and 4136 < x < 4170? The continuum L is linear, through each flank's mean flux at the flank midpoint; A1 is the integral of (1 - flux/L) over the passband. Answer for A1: -0.9 Ang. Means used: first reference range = 27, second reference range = 29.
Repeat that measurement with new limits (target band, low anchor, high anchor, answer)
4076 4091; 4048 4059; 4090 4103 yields 3.82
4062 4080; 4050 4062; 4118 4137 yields 4.09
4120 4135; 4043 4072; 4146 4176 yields 0.27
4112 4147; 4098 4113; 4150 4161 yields 0.14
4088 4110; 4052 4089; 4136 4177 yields -0.30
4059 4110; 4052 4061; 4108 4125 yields 6.84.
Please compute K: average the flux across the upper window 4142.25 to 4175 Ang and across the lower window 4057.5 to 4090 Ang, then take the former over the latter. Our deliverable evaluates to 1.2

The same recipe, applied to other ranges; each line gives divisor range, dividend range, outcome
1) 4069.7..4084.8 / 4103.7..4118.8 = 1.22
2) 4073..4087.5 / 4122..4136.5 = 1.22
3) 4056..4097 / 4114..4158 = 1.12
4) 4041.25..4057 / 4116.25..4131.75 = 0.93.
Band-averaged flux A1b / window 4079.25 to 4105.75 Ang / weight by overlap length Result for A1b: 26.8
